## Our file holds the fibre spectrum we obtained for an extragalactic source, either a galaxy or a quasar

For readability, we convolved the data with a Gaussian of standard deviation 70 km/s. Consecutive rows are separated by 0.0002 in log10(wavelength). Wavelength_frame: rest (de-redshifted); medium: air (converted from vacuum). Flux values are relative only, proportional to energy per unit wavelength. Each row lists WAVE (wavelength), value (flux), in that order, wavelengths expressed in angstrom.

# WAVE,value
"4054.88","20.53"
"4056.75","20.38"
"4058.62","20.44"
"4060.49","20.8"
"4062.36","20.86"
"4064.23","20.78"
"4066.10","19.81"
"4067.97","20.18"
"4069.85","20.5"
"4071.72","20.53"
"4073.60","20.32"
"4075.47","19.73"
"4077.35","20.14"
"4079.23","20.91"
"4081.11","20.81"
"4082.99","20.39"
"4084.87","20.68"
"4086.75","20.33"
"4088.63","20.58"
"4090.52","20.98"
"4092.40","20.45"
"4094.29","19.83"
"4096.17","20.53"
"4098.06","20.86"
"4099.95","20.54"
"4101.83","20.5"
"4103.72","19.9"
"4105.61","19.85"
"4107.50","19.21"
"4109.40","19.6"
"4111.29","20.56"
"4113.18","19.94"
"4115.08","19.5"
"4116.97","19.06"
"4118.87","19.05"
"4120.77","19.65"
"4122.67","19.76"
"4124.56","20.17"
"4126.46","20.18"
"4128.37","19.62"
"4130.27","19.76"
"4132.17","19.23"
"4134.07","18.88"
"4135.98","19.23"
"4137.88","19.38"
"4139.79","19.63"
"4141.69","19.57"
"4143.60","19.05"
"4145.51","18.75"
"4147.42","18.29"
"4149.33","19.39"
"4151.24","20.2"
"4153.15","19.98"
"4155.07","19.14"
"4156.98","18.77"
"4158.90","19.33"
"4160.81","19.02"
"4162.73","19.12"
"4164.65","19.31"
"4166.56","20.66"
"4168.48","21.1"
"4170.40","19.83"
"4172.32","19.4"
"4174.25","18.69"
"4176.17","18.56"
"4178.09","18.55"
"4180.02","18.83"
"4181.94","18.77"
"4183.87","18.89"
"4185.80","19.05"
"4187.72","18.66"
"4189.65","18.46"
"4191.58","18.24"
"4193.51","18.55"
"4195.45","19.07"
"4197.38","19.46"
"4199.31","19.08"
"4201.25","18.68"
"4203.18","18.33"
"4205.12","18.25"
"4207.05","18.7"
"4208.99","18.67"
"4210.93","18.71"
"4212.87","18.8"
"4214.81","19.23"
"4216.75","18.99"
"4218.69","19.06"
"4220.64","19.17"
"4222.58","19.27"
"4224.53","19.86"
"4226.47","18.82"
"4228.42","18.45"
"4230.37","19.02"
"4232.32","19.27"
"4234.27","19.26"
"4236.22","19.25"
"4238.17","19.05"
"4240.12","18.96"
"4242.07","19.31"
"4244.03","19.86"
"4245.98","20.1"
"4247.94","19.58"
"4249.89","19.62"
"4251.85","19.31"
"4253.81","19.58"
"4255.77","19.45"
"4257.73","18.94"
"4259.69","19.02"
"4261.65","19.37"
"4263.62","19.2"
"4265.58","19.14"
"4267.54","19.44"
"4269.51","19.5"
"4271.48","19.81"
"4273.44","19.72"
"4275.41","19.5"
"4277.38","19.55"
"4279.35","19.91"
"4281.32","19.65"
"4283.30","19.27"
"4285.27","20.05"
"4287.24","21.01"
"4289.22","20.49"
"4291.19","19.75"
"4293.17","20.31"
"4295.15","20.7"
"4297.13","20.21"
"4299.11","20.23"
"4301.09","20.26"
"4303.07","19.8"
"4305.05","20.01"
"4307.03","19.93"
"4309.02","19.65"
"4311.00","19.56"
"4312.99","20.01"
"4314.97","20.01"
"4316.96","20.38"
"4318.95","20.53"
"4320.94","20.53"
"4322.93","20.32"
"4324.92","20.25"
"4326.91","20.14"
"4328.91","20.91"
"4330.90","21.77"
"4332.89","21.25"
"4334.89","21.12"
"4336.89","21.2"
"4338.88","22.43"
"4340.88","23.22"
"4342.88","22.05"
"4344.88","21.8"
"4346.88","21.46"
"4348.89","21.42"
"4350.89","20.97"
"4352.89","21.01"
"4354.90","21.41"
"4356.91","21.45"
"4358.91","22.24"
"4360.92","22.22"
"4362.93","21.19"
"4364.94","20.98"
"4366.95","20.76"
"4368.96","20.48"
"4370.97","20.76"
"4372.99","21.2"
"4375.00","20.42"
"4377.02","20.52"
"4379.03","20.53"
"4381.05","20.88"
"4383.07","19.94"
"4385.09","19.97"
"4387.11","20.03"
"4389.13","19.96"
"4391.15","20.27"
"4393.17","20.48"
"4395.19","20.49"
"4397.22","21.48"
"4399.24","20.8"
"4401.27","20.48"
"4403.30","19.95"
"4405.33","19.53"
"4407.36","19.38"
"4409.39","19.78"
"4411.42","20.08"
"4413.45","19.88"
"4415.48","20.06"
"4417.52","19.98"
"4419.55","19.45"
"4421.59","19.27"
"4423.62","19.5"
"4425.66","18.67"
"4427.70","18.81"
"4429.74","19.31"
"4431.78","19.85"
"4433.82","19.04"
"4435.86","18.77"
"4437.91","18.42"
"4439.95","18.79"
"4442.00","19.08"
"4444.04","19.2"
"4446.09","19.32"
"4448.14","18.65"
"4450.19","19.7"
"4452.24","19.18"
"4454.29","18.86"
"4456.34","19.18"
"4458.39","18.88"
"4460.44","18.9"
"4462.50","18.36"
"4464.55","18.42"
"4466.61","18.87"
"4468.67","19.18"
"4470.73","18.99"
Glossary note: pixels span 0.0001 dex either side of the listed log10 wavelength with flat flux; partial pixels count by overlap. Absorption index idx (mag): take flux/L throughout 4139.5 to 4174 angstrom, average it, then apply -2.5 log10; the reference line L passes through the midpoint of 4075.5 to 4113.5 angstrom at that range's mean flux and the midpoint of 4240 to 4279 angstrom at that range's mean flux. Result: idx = 0.03 mag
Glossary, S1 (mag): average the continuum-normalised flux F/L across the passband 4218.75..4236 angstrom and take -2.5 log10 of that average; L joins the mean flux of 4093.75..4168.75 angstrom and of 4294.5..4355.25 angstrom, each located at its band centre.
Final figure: 0.06 mag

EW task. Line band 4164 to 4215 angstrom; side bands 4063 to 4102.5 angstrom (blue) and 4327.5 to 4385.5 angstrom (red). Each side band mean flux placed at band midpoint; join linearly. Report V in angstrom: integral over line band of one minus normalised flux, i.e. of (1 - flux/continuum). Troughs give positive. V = 4.4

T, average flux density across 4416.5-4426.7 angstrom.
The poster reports 19.4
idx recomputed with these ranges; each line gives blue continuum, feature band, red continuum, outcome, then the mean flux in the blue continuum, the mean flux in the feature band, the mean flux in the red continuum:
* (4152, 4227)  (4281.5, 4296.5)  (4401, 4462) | -0.06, 19.1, 20.2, 19.3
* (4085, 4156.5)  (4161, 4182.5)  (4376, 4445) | 0.02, 19.8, 19.3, 19.8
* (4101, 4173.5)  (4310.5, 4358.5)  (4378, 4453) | -0.08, 19.6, 21.1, 19.7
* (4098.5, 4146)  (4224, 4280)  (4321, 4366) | 0.07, 19.6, 19.4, 21.4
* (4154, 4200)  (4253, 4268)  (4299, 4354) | 0.04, 19.1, 19.3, 20.8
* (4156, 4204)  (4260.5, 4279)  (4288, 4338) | 0.03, 19.1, 19.5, 20.4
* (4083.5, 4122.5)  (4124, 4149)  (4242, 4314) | 0.04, 20.1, 19.3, 19.8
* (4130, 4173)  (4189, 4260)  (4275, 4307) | 0.04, 19.4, 19.1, 20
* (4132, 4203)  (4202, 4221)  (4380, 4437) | 0.03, 19.1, 18.8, 19.9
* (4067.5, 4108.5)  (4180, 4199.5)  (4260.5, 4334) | 0.08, 20.3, 18.8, 20.1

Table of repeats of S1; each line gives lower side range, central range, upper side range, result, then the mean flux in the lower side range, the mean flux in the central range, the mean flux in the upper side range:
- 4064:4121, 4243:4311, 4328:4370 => 0.07 mag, 20.2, 19.8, 21.5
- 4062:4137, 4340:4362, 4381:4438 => -0.10 mag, 20.1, 21.7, 19.8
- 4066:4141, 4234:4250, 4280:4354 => 0.05 mag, 20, 19.5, 20.6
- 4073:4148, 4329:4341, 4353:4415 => -0.06 mag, 19.9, 21.7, 20.6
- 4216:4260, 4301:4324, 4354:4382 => 0.01 mag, 19.3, 20.1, 21.1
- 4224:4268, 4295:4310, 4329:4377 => 0.02 mag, 19.3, 20.1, 21.4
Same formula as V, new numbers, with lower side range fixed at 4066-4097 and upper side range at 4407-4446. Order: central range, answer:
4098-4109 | 0.2 angstrom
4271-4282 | 0.1 angstrom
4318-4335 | -0.9 angstrom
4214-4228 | 0.6 angstrom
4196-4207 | 0.7 angstrom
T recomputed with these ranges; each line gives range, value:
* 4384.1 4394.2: 20.2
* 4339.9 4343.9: 22.6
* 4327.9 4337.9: 21.3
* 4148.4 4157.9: 19.5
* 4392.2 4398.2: 20.8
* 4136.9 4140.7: 19.5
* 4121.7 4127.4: 20.1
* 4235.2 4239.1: 19.2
